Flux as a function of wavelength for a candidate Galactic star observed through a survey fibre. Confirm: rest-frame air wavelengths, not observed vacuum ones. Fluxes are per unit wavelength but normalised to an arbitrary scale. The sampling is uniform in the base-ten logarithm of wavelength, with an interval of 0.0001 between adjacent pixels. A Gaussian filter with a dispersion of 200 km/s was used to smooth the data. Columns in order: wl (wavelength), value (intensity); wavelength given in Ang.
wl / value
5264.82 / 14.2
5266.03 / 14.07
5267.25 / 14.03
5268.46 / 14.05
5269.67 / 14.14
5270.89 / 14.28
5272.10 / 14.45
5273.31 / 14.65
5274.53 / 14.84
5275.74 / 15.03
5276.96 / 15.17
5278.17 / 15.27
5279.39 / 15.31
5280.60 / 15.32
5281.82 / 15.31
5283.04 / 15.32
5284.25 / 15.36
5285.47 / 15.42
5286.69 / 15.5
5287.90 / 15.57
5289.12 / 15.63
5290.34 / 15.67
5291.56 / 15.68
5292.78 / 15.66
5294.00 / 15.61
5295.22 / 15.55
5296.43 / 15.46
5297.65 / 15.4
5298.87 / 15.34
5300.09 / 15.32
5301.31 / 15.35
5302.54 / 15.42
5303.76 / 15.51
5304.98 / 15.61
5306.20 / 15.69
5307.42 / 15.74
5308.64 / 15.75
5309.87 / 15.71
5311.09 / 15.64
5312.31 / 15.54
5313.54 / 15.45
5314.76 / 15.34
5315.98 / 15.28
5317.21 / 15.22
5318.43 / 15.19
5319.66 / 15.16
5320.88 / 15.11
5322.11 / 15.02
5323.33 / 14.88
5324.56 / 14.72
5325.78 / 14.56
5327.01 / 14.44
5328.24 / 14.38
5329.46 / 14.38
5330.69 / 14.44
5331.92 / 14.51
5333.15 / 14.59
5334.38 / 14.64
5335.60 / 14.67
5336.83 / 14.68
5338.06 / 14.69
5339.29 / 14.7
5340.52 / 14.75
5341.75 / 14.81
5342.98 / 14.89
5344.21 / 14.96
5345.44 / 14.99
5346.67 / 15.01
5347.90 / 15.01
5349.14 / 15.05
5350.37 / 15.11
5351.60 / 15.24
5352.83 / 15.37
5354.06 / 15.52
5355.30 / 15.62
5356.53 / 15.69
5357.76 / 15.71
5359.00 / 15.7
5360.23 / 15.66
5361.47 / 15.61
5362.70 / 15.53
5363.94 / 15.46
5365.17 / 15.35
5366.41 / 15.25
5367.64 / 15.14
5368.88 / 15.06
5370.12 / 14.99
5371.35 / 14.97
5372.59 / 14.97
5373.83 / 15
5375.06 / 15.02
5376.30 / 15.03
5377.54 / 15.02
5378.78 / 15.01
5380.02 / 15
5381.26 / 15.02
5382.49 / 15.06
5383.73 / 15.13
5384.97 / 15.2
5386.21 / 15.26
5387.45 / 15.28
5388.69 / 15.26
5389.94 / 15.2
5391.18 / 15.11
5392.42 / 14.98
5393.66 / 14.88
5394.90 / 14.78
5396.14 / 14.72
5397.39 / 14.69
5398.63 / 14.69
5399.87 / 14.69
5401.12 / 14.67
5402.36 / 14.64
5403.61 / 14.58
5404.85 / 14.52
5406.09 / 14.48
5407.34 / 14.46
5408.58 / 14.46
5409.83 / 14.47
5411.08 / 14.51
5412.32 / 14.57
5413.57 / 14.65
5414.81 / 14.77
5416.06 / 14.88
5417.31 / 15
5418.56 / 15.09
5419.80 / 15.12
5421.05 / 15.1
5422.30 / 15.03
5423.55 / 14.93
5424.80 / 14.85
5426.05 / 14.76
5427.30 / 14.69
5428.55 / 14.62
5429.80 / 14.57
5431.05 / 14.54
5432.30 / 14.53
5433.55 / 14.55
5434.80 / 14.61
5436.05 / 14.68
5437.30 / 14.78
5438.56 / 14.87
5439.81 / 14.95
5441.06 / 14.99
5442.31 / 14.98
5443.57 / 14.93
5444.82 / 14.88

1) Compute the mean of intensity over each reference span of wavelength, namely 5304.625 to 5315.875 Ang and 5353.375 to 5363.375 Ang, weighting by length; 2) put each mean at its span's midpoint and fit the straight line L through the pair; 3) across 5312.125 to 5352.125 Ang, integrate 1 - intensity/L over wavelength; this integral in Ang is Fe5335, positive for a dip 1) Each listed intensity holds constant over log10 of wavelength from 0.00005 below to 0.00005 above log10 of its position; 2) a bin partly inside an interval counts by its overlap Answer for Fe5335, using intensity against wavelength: 1.86 Ang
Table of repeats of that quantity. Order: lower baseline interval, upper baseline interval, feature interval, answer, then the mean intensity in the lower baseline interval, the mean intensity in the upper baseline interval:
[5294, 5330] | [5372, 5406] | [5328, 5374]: 0.1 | 15.3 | 14.9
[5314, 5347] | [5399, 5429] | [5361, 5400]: -0.8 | 14.8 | 14.7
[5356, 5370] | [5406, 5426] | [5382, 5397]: 0.0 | 15.4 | 14.8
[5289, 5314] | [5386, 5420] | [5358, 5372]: -0.3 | 15.6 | 14.8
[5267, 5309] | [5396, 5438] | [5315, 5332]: 0.3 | 15.3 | 14.7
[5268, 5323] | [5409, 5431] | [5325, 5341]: 0.6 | 15.3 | 14.8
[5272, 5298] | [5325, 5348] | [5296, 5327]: -0.6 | 15.3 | 14.7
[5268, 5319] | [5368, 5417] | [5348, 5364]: -0.5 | 15.3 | 14.9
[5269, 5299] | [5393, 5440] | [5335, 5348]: 0.2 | 15.2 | 14.7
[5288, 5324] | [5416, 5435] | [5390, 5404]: 0.2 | 15.4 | 14.8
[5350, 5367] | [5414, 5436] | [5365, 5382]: 0.3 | 15.5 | 14.8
